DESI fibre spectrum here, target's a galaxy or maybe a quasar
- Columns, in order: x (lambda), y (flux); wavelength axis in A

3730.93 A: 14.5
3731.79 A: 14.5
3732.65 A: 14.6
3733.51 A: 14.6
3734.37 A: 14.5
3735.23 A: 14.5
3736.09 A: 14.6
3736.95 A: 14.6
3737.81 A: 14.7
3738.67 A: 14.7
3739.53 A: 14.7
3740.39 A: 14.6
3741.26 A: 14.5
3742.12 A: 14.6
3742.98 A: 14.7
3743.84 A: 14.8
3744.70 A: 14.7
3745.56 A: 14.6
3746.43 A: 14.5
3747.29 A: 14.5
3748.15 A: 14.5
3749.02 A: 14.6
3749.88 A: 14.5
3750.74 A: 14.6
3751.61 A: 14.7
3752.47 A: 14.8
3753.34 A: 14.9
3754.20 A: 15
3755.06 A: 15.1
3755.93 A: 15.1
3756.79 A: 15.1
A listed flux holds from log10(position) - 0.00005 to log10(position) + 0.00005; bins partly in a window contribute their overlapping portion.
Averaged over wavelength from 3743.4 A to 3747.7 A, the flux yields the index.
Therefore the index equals 14.6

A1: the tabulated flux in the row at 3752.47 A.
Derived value 14.8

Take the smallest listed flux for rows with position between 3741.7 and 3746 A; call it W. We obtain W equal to 14.6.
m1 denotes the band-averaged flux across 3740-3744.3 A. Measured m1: 14.6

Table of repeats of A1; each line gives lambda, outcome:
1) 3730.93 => 14.5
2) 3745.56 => 14.6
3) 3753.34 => 14.9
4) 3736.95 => 14.6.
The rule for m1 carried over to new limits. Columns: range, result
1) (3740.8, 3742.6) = 14.5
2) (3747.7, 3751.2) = 14.5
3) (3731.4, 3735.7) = 14.5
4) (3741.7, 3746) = 14.7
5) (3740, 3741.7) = 14.5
